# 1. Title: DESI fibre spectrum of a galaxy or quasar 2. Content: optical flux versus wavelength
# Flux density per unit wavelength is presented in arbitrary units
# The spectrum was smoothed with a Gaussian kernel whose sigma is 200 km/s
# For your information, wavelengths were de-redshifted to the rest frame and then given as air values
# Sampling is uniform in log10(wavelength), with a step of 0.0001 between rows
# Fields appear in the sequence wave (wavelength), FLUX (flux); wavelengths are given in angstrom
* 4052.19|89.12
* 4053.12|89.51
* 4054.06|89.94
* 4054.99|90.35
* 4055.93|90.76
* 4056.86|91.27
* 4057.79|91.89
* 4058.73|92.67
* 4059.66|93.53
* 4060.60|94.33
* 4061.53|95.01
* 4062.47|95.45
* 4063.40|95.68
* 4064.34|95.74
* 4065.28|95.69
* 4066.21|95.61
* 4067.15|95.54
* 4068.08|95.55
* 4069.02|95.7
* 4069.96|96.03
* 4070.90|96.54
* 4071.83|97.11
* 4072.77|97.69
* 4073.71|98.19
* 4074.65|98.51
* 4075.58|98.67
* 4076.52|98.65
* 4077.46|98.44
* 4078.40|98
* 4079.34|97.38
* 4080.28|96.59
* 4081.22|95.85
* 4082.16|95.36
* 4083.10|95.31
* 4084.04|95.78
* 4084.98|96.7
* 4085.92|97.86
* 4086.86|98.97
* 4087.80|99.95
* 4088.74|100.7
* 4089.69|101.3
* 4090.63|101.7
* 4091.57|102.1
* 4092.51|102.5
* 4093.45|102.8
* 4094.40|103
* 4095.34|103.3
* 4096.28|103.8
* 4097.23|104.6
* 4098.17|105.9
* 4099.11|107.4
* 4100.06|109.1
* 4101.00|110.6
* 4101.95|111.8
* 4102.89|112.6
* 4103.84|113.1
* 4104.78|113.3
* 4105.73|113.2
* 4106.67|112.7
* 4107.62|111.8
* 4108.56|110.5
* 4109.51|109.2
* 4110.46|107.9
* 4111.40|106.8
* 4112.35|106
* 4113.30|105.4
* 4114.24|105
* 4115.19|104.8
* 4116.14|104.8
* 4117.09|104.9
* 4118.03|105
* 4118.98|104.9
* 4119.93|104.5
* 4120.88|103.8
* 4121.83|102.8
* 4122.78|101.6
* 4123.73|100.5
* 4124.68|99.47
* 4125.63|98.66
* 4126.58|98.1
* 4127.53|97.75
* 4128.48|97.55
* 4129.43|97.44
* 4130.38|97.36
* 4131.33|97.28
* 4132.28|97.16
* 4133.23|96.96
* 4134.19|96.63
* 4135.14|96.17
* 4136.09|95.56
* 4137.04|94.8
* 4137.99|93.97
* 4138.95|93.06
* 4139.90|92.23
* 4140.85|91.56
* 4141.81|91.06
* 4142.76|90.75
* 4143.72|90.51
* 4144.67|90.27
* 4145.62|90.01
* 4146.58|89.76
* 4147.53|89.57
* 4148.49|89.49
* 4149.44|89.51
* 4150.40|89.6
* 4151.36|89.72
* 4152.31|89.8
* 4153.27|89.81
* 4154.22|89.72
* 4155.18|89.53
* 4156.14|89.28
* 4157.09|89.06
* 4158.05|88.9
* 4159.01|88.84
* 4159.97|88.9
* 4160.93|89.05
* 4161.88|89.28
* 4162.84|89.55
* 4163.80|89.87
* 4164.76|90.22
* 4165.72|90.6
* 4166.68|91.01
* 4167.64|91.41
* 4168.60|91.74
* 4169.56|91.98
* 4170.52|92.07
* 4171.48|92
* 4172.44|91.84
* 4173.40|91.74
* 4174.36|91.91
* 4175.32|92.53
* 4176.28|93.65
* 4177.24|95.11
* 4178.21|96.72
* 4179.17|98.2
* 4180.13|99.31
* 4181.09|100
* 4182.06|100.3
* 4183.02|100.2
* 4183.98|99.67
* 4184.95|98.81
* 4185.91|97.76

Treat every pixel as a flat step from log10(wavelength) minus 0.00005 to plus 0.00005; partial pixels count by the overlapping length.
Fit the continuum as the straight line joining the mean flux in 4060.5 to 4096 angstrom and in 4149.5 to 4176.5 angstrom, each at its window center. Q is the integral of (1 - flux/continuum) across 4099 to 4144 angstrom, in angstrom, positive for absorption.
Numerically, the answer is -3.8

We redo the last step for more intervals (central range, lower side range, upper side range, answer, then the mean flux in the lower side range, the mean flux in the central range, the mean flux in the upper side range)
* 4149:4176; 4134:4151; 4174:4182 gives 1.1 angstrom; 91.8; 90.4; 96.2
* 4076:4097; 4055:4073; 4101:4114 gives 0.7 angstrom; 94.7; 99.4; 110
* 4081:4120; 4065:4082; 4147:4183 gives -3.9 angstrom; 97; 105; 91.8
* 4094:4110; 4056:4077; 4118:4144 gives -2.1 angstrom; 95.6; 109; 97.3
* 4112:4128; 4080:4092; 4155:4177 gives -1.3 angstrom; 98.3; 103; 90.7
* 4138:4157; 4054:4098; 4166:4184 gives 1.0 angstrom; 97.3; 90.3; 94.7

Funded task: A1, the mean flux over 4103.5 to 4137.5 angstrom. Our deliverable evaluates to 103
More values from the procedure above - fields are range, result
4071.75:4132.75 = 103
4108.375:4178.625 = 95.3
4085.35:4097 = 101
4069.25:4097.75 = 99.1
